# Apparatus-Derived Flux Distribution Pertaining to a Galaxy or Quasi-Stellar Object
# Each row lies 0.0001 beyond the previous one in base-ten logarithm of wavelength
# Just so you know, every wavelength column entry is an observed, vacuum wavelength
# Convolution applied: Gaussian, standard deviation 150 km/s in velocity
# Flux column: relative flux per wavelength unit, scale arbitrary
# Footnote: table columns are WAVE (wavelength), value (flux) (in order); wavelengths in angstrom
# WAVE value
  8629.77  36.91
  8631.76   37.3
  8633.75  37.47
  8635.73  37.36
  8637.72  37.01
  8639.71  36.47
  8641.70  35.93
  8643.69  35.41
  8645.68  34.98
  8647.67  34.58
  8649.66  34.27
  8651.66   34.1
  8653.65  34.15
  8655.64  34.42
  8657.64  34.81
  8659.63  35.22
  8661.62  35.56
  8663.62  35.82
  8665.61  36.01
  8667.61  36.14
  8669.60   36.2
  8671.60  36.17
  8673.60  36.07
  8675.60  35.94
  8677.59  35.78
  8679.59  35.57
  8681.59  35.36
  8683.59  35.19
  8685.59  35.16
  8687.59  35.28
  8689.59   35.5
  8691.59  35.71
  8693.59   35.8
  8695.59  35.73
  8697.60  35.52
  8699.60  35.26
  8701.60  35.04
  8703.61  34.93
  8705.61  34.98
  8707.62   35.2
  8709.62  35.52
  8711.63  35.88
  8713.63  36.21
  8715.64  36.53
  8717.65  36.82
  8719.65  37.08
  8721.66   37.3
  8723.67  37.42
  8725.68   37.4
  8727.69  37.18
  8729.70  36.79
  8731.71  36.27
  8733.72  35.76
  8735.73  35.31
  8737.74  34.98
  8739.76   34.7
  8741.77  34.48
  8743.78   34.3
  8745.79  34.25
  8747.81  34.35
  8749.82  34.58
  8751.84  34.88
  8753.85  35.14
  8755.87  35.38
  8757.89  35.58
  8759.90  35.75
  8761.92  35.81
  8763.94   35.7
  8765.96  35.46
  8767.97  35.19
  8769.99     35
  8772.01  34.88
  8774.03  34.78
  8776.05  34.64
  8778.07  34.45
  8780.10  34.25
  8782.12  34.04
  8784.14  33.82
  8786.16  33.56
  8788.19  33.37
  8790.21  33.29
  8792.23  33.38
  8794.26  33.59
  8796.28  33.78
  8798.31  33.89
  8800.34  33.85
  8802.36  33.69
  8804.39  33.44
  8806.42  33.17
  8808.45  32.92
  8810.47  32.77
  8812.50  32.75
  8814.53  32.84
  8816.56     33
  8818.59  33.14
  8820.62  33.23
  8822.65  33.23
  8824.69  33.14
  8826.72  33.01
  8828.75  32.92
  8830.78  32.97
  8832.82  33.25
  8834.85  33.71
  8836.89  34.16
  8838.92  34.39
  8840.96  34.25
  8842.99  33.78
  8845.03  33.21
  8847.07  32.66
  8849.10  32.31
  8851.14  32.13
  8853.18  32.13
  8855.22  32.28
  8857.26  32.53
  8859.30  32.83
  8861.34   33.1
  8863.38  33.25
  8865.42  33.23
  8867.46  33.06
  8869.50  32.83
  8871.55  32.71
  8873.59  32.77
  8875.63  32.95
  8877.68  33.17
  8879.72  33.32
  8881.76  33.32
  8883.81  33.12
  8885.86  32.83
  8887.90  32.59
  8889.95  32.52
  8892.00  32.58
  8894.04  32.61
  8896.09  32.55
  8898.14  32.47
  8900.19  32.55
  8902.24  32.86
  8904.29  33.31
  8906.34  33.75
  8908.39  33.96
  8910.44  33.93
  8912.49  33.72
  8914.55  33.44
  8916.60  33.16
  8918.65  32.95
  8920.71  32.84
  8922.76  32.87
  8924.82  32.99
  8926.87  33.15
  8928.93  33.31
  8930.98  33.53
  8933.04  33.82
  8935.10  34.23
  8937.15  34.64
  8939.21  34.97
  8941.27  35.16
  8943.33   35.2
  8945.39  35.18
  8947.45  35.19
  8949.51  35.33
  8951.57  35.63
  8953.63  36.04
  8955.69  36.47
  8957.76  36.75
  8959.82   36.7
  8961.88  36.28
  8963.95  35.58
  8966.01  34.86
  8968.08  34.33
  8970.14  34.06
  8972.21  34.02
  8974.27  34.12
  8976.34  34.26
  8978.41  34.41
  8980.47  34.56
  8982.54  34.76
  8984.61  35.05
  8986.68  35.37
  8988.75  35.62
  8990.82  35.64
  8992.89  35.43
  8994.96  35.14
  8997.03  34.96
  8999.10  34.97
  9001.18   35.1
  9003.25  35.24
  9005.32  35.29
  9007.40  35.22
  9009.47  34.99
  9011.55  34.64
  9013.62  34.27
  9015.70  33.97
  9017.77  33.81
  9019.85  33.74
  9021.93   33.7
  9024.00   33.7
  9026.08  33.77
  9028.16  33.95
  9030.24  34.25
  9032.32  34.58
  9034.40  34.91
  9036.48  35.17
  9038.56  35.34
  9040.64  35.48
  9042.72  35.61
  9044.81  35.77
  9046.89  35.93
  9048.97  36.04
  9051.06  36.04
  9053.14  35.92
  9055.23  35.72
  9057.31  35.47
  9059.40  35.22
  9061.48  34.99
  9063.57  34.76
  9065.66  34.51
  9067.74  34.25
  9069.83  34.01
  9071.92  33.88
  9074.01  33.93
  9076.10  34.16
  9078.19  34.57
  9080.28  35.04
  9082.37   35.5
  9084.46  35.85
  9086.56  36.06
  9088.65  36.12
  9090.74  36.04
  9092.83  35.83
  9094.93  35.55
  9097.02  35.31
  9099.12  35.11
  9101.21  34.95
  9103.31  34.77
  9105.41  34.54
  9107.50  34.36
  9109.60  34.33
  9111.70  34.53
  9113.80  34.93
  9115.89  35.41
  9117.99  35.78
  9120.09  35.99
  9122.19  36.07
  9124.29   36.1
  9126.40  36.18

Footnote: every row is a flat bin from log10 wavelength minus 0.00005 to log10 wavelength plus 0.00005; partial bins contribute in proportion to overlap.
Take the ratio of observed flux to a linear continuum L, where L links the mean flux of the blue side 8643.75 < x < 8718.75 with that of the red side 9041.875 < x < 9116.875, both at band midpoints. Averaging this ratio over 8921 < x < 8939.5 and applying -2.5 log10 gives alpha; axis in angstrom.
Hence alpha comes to 0.051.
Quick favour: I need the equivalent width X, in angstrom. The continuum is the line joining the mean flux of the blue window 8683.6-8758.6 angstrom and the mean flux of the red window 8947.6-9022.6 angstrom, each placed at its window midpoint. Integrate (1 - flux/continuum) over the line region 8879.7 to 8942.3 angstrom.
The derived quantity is 3.31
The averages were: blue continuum 35.6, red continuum 35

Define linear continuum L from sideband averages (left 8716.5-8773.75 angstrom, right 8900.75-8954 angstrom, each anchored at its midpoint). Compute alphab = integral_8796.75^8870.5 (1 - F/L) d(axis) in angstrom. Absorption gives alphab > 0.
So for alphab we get 3.6 angstrom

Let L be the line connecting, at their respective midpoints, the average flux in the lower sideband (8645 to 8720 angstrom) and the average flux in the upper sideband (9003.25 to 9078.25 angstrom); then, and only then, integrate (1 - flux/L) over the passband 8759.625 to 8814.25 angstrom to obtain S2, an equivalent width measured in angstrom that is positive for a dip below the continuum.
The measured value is 1.8 angstrom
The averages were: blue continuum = 35.5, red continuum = 34.8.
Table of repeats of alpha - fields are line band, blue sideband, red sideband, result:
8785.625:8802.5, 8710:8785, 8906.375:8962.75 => 0.051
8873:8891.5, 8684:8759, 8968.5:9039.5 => 0.068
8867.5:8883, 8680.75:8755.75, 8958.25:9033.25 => 0.067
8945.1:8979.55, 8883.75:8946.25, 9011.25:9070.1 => -0.040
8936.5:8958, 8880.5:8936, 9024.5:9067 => -0.055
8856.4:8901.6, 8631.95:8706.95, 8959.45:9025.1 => 0.070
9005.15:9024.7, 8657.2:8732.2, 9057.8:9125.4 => 0.029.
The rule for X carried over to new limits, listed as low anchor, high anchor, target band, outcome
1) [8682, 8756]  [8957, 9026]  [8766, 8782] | 0.3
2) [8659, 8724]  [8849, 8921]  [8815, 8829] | 0.3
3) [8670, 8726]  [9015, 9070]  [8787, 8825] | 2.4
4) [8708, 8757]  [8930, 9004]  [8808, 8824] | 1.1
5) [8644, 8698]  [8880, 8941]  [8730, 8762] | -0.4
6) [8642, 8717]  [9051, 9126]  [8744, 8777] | 0.3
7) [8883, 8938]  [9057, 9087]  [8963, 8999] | -1.0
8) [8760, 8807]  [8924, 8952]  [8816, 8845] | 0.7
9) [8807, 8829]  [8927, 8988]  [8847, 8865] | 0.5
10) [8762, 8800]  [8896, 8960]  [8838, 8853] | 0.5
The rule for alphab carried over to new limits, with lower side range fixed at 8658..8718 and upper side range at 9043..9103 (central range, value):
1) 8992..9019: 0.4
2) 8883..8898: 1.2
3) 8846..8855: 0.8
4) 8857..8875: 1.3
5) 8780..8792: 0.6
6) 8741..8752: 0.4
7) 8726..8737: -0.2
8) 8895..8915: 1.2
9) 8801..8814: 0.9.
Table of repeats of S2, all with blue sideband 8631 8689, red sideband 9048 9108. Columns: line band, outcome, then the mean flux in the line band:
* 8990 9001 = 0.0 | 35.2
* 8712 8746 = -0.5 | 36.1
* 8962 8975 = 0.2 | 34.6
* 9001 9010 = 0.0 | 35.2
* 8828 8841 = 0.7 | 33.6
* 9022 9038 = 0.4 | 34.3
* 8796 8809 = 0.7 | 33.5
